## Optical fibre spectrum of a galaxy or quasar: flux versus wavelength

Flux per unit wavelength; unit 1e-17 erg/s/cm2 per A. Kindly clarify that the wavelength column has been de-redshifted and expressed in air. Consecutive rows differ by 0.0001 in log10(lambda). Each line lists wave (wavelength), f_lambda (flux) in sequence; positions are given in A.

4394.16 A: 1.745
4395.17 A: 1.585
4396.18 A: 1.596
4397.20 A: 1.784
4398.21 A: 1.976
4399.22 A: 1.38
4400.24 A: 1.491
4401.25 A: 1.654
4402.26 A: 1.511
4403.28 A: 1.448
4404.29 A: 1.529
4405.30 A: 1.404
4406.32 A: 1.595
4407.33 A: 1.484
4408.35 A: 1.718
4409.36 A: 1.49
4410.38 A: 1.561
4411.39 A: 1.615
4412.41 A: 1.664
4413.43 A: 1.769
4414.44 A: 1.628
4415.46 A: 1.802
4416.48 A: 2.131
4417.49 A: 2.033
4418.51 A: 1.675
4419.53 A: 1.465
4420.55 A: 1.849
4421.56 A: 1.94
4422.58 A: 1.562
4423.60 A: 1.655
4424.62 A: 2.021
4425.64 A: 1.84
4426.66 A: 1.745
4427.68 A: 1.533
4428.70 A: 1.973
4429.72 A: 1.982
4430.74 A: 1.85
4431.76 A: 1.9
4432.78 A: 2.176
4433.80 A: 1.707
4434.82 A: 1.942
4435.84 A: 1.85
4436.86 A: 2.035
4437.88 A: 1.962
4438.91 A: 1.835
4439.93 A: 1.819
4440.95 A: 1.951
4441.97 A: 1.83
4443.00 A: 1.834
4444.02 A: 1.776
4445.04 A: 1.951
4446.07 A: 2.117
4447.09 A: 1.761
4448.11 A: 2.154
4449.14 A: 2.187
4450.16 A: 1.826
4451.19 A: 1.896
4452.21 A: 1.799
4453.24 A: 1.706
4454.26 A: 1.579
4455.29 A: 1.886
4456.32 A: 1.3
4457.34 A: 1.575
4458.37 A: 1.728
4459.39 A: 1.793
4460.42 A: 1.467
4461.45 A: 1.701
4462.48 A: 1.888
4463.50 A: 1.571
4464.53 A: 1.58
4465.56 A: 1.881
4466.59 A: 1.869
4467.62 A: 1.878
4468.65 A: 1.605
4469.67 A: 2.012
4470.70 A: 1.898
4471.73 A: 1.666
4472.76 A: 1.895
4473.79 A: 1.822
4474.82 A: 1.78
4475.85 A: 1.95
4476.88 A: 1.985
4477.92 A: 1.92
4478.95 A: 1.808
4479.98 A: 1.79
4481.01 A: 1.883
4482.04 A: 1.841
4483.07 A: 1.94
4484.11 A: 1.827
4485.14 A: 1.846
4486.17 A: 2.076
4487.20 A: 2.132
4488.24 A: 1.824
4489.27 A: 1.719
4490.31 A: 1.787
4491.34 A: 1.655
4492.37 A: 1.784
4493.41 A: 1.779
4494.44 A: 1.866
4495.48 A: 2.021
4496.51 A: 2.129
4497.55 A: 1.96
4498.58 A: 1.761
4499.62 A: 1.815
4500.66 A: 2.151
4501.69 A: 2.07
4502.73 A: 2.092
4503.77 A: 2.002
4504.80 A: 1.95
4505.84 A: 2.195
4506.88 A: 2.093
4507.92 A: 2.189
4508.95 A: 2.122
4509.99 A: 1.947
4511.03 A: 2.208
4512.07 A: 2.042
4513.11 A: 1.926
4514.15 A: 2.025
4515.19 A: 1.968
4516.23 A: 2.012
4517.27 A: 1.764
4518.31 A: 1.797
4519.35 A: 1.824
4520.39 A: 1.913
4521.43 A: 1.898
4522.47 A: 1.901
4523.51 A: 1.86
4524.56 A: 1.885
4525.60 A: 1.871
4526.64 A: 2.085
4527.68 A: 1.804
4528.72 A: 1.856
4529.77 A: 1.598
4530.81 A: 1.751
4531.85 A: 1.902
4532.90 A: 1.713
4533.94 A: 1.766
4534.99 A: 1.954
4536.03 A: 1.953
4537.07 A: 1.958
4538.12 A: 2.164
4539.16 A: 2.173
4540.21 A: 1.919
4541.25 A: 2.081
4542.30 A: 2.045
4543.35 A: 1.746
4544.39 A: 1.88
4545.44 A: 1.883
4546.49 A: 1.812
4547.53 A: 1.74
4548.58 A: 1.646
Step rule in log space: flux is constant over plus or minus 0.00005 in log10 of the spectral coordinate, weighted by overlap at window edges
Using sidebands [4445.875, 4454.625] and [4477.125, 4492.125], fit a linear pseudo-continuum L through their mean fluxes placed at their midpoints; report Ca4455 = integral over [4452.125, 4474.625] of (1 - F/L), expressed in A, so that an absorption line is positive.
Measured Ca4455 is 1.8 A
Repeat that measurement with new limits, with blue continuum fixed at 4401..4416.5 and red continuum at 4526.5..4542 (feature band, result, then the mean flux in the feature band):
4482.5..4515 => -2.5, 1.97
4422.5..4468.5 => -3.4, 1.82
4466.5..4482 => -0.7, 1.85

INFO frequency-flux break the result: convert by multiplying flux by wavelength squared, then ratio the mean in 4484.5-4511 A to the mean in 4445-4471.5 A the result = 1.12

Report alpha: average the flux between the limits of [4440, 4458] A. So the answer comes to 1.83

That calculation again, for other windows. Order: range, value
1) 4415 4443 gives 1.85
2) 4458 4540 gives 1.89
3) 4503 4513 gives 2.08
